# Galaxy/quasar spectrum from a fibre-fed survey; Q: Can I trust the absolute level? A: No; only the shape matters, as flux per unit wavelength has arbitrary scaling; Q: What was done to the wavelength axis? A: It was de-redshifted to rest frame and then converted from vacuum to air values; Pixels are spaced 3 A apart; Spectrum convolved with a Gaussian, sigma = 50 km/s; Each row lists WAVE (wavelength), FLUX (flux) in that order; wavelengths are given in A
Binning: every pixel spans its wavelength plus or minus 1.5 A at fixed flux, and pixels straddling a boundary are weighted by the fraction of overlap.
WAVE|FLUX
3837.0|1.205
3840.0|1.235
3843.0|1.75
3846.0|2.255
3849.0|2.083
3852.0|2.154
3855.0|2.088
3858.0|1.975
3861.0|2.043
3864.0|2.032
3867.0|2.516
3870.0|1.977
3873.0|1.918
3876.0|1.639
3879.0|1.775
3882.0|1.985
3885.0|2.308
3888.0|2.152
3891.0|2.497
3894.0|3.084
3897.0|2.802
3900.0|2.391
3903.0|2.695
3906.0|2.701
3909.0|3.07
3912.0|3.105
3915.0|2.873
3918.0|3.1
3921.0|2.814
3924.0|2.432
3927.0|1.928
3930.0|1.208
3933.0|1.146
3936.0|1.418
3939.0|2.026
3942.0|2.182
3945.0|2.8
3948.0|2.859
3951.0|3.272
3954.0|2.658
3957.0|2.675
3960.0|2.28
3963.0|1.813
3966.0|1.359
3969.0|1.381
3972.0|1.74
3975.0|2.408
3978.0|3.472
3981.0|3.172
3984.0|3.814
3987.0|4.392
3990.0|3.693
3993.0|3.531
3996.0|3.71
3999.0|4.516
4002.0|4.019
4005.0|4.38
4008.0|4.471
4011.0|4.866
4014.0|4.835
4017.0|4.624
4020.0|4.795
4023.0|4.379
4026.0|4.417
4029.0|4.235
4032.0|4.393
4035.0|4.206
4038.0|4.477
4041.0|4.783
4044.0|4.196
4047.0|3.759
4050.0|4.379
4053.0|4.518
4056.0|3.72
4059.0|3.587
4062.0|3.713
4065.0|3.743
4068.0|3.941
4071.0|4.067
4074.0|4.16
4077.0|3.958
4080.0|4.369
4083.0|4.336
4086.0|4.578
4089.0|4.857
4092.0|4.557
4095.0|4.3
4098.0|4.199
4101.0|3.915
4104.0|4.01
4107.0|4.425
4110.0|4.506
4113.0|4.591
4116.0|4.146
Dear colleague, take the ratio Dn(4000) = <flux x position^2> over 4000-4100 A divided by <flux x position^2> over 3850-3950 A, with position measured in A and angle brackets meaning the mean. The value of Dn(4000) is 2.0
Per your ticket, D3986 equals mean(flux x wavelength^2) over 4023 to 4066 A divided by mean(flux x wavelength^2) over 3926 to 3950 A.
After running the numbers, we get 2.22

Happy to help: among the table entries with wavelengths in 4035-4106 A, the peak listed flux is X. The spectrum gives 4.857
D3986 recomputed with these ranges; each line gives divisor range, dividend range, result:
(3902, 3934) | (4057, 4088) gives 1.77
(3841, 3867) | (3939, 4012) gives 1.61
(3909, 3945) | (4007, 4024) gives 2.16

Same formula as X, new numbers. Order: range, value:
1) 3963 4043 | 4.866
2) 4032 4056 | 4.783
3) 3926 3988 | 4.392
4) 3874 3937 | 3.105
